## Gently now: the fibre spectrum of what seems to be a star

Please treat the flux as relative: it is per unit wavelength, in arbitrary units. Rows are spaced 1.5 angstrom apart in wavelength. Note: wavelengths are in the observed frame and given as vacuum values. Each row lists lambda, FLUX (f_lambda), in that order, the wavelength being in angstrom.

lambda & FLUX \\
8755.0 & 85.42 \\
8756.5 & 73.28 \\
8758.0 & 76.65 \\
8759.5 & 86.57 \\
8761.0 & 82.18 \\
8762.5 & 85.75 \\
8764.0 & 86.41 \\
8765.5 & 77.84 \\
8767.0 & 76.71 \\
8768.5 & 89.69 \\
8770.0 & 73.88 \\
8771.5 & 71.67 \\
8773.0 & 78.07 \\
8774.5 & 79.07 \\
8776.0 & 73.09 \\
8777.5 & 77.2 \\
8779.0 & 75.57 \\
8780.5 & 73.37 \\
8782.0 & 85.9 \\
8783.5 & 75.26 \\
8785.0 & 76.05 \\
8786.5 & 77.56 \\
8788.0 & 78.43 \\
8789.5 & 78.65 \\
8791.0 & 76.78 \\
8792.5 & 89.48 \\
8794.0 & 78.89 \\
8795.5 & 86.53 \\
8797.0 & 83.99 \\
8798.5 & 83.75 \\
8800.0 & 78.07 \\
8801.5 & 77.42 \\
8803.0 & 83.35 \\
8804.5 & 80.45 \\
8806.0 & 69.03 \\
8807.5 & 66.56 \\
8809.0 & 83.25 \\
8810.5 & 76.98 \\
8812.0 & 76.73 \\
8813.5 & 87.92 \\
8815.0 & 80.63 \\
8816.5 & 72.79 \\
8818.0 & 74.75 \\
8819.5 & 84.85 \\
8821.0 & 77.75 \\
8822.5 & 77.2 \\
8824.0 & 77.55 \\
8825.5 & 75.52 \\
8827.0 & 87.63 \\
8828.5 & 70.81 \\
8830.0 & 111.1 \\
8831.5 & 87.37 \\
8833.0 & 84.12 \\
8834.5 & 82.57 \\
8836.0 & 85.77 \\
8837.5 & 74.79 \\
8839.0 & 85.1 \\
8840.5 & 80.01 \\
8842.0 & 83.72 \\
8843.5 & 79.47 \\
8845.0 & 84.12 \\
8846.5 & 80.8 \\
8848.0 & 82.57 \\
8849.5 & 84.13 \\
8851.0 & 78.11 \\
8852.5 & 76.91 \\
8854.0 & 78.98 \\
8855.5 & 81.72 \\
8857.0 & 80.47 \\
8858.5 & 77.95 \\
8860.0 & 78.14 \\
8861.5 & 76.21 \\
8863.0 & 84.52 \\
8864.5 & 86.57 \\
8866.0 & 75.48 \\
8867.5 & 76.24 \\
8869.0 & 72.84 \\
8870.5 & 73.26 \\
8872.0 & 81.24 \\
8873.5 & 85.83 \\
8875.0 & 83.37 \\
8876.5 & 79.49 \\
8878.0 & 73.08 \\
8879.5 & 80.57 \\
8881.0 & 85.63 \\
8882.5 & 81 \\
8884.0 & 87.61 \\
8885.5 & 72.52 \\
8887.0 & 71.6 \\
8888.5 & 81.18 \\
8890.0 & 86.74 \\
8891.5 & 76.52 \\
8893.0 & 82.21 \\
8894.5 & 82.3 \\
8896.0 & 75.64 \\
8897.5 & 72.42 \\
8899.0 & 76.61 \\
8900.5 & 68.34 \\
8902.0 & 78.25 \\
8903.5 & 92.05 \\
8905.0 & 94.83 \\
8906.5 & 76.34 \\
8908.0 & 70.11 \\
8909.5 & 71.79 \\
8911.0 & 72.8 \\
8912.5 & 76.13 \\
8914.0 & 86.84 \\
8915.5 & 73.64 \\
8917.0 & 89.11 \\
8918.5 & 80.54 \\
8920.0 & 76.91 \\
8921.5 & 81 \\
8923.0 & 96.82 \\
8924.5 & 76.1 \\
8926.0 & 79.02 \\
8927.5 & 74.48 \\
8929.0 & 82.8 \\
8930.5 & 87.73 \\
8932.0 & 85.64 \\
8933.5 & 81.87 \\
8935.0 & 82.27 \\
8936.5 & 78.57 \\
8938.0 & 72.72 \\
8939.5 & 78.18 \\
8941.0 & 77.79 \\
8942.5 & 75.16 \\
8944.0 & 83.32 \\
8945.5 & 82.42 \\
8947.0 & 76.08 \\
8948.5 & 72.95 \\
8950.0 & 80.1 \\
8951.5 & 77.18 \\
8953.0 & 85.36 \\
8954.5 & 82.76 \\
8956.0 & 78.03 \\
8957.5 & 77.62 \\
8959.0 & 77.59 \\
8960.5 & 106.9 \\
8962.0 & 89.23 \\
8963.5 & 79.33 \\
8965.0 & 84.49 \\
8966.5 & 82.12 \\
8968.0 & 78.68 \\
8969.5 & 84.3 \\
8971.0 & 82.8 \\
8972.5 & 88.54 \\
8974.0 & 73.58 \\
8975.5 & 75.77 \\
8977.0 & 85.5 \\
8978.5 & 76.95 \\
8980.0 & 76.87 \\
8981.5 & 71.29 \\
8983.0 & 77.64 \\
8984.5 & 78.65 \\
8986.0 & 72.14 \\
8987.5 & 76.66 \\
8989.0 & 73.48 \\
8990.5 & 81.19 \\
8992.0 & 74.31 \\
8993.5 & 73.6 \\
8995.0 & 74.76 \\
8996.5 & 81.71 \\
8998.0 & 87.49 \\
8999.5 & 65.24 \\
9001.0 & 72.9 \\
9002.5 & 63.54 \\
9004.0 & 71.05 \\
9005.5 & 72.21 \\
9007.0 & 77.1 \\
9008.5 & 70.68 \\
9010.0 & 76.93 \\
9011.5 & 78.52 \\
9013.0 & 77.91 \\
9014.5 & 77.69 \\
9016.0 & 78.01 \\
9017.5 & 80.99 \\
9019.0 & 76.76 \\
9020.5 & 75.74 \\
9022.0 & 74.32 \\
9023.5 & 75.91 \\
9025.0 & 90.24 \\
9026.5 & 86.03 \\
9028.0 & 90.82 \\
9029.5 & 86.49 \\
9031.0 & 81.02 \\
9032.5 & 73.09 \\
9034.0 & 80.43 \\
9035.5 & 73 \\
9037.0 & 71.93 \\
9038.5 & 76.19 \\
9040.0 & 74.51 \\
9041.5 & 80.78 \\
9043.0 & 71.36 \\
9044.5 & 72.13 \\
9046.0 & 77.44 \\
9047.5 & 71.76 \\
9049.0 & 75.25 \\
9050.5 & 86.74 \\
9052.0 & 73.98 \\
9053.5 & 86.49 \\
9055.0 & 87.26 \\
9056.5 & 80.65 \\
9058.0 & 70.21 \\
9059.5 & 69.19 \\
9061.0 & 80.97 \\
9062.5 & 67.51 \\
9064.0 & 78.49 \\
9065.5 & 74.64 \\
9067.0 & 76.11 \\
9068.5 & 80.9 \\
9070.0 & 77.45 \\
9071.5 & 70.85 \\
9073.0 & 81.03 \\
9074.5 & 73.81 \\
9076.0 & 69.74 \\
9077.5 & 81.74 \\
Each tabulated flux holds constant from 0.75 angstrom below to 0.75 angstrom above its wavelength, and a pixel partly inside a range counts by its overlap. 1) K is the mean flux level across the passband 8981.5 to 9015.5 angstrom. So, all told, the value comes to 75.2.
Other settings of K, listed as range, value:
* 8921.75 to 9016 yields 78.9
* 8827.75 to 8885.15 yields 81.3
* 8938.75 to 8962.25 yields 81.1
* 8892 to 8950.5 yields 79.5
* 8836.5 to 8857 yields 80.9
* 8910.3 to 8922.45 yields 79.9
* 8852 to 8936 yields 79.8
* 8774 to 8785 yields 77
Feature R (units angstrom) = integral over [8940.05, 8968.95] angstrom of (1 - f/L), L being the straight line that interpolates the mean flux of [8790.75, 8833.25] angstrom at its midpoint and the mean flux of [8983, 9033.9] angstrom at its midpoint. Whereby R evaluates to -1.2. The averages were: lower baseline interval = 80.7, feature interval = 81.4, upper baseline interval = 77.2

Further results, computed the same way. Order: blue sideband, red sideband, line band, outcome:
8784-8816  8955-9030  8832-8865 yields -0.8 angstrom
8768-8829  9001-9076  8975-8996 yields 0.2 angstrom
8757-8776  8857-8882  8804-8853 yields -0.6 angstrom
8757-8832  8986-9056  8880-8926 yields -0.7 angstrom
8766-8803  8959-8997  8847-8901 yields 0.2 angstrom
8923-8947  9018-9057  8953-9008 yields 0.8 angstrom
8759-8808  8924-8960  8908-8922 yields 0.2 angstrom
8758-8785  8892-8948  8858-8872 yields 0.2 angstrom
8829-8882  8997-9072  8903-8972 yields -1.5 angstrom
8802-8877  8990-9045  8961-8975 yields -0.9 angstrom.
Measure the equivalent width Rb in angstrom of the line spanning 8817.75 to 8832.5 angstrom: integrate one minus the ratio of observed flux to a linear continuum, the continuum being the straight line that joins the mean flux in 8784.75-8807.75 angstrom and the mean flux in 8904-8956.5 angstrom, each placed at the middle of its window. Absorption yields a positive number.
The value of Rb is -0.6 angstrom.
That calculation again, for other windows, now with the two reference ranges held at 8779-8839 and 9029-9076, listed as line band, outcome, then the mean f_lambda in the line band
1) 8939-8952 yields 0.0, 78.1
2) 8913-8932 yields -0.9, 82.1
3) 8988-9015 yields 0.8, 75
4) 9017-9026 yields -0.2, 79.1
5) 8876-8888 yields 0.0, 79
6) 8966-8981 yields -0.5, 80.3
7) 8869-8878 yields 0.0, 79.4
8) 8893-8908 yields -0.1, 79.3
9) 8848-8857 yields -0.1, 80.2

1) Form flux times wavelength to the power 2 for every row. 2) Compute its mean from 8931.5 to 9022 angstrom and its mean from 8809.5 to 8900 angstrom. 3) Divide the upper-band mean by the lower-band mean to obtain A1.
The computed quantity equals 1.0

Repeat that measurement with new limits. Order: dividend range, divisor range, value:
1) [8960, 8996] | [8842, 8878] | 1.03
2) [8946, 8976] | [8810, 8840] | 1.03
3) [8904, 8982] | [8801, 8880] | 1.03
